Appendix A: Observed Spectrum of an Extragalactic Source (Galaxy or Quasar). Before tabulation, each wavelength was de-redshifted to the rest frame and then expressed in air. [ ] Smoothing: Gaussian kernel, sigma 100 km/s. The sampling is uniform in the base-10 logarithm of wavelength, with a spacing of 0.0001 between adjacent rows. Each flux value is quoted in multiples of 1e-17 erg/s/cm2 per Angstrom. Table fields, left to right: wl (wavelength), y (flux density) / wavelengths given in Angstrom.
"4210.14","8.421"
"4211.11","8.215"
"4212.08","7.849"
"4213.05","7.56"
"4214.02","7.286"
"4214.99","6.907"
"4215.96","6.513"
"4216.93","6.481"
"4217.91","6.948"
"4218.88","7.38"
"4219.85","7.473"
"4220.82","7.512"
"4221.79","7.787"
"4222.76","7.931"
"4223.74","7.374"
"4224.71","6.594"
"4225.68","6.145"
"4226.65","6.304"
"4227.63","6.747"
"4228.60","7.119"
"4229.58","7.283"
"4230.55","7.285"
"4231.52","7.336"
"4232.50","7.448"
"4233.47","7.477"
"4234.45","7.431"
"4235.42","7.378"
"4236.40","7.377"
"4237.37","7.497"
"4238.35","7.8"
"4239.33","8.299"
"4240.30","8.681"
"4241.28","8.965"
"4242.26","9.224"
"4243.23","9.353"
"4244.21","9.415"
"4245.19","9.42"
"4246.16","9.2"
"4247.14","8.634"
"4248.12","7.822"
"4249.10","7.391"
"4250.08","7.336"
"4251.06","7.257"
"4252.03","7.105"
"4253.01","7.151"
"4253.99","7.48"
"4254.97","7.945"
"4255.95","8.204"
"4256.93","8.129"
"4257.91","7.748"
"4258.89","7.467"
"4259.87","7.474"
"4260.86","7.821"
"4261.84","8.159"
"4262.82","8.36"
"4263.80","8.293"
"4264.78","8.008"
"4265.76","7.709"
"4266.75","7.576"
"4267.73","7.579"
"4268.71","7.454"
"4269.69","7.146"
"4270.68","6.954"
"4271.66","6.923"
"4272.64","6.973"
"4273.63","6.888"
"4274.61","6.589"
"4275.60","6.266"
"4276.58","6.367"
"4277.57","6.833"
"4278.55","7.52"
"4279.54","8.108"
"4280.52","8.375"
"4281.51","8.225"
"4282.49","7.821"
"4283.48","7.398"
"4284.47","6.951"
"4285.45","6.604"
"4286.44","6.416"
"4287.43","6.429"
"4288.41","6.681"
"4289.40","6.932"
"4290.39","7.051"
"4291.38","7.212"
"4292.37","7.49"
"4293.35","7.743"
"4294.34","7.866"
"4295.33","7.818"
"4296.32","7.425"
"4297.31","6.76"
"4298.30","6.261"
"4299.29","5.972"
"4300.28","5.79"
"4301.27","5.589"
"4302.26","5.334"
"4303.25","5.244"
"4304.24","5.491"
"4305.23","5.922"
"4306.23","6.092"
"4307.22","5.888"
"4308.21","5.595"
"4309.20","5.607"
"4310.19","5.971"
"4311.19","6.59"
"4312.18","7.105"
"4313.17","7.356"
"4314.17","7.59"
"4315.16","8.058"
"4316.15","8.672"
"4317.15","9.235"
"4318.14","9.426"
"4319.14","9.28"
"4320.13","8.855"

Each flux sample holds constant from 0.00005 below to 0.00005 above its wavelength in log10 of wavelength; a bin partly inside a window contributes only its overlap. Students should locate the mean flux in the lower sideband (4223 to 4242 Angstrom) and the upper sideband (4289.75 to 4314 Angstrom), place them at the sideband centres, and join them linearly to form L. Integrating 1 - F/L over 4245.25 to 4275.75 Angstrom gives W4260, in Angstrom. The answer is -2.5 Angstrom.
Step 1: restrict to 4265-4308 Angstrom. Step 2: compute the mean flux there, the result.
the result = 6.87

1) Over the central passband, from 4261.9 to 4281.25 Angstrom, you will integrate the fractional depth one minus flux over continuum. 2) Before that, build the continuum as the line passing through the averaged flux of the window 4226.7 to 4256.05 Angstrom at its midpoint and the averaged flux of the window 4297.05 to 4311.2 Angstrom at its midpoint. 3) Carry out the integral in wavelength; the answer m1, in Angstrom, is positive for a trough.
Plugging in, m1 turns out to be -1.4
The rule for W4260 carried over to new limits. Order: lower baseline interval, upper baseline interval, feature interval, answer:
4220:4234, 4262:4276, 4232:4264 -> -3.3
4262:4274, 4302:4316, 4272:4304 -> 0.3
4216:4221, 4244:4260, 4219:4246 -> -1.1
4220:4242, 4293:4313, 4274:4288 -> -1.0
